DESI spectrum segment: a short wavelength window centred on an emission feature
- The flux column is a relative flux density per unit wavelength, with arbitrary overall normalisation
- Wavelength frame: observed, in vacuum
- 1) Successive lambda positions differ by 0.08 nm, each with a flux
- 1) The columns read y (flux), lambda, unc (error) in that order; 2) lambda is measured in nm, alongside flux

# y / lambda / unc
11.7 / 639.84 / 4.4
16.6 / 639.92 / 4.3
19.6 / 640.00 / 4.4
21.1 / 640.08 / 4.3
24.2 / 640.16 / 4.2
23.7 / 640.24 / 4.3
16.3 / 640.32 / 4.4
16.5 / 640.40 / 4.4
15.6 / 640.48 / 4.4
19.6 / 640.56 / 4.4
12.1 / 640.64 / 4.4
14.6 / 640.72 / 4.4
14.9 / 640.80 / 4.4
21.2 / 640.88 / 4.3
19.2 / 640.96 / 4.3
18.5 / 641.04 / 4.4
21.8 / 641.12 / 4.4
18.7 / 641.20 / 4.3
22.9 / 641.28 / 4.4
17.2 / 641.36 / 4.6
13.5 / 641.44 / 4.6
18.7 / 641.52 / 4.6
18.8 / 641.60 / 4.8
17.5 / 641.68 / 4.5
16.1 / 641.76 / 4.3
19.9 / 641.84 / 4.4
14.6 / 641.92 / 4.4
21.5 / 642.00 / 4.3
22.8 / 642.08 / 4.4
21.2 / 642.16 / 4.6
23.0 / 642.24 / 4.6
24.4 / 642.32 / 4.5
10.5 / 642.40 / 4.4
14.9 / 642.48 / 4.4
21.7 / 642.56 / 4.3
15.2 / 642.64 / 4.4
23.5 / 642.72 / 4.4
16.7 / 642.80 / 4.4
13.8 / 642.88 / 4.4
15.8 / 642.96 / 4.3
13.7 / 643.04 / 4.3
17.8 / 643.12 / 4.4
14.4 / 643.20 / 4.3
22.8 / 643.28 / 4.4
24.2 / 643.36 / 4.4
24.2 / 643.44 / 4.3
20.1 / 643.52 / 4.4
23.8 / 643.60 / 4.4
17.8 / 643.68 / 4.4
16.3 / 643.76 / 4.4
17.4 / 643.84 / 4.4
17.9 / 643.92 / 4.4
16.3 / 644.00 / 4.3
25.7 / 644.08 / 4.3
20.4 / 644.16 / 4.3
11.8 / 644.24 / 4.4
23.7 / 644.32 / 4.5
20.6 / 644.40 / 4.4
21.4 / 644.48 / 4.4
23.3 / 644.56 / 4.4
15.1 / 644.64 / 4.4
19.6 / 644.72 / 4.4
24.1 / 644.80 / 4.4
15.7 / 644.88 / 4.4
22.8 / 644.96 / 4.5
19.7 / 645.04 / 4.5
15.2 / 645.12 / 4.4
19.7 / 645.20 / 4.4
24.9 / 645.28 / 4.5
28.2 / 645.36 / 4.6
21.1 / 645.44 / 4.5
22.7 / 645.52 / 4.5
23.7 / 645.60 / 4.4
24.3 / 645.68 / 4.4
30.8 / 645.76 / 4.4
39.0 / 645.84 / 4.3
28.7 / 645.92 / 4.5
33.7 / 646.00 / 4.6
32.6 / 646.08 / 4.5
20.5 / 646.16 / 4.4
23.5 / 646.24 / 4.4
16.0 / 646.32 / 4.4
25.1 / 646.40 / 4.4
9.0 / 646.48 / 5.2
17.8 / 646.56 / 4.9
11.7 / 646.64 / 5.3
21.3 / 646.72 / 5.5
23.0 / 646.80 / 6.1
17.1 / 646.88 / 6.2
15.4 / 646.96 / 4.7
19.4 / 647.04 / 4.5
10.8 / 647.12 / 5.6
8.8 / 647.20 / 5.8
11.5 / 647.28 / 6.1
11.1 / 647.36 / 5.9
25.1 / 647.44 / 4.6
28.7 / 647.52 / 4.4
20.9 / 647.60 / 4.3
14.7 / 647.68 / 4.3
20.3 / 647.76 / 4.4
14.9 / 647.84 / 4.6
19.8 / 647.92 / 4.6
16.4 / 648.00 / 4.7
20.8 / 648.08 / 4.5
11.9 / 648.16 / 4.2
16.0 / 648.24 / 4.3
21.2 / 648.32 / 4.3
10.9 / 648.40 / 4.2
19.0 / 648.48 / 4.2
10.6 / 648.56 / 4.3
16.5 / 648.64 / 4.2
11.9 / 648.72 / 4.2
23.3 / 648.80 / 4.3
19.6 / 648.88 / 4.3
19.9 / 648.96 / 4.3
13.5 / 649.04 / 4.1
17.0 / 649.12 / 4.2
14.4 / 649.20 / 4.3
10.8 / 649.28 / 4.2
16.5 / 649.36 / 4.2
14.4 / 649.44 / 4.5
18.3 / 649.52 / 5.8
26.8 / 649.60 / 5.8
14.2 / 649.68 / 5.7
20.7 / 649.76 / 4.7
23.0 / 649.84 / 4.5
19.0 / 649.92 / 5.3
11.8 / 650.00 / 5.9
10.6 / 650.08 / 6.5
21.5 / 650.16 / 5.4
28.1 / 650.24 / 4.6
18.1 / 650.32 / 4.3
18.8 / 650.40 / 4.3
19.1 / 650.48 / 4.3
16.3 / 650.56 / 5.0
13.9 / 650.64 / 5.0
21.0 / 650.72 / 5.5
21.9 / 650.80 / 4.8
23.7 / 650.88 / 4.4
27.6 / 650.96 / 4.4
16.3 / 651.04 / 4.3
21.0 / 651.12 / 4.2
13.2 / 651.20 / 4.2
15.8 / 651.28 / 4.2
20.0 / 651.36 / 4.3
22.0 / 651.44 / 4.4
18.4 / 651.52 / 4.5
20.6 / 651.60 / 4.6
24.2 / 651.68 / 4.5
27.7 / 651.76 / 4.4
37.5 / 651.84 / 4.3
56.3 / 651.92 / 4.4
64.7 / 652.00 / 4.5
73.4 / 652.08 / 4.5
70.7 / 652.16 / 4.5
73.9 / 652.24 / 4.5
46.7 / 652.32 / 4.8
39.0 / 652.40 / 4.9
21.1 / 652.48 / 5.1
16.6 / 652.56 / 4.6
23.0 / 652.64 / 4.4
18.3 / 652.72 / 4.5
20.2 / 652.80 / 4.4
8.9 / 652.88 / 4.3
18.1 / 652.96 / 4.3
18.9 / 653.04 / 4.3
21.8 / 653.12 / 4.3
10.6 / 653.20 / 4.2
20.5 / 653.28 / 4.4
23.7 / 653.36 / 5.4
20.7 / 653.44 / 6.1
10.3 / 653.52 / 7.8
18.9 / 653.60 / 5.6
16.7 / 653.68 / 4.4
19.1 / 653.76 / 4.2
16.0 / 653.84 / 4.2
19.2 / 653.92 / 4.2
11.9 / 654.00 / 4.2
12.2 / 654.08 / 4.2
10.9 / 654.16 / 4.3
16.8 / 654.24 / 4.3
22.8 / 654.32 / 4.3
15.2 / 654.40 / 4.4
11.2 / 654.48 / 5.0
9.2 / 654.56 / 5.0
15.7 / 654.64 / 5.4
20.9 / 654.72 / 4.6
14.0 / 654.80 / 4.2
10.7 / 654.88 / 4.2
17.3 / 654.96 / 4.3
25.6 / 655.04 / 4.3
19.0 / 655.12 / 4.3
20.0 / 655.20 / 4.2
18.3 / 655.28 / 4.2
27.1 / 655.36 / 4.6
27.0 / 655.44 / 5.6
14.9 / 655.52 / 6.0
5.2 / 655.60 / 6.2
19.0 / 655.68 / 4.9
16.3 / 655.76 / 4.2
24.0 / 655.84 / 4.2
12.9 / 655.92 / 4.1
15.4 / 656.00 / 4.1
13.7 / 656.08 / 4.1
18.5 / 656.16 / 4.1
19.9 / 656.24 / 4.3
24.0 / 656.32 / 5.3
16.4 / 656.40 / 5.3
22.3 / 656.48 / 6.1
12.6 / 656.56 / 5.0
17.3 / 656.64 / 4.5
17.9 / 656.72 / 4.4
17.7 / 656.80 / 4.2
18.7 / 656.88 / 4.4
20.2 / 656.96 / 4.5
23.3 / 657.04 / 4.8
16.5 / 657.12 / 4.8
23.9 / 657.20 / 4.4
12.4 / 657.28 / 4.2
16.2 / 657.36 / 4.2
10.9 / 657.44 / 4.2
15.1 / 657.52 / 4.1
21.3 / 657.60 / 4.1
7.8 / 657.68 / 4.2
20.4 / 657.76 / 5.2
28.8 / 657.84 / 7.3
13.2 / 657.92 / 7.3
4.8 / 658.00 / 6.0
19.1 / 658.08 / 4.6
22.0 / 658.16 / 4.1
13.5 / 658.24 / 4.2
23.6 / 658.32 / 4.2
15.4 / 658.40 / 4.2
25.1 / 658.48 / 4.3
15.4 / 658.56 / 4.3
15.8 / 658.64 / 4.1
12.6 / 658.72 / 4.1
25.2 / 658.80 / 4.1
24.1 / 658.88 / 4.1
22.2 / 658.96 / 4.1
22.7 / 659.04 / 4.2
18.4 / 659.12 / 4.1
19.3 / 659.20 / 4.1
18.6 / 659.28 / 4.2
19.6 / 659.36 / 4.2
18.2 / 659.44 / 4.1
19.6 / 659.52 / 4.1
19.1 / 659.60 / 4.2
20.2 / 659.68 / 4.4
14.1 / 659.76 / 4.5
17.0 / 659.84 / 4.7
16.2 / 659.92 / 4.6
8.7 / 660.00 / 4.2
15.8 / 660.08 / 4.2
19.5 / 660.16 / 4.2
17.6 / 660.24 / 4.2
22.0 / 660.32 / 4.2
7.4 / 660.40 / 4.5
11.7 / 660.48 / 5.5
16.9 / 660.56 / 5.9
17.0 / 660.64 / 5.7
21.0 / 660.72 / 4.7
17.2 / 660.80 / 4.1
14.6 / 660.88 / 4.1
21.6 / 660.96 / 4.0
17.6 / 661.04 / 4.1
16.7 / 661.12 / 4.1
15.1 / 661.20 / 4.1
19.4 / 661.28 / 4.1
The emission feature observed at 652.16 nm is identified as [O III] 5007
